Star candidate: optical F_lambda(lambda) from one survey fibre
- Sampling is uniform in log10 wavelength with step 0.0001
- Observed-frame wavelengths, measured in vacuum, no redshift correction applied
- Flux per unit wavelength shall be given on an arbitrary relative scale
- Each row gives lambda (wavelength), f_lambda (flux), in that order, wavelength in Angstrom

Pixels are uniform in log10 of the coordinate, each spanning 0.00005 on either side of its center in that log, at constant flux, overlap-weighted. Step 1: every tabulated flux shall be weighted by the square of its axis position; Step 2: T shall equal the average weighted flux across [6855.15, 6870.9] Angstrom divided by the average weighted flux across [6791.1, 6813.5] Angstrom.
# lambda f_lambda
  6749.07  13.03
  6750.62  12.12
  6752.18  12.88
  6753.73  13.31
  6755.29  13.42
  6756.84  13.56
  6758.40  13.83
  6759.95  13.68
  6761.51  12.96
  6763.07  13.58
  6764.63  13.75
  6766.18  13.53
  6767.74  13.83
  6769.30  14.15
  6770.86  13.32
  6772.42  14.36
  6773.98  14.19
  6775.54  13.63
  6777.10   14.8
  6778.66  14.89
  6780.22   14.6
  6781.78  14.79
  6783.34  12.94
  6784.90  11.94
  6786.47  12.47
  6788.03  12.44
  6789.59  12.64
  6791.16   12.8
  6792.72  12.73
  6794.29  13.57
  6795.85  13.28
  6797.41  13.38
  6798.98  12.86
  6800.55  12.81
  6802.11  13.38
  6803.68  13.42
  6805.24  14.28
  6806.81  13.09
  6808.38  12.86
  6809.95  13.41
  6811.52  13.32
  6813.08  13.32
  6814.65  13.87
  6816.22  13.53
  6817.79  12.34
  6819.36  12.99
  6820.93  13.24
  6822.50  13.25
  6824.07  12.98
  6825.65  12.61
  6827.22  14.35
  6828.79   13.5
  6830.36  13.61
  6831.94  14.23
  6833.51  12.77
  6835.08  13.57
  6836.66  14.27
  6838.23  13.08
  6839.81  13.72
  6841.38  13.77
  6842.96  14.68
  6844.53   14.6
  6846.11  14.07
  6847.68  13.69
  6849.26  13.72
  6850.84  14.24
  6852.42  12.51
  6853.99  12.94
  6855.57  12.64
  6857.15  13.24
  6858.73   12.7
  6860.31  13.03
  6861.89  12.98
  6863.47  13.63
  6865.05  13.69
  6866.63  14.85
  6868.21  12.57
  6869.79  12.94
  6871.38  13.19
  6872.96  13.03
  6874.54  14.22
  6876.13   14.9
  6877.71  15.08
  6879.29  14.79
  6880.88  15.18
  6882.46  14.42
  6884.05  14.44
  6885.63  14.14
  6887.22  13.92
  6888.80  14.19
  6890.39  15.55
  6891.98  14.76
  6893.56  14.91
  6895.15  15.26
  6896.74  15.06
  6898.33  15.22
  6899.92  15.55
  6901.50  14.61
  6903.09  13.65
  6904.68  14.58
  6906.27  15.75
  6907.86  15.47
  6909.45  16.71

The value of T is 1.0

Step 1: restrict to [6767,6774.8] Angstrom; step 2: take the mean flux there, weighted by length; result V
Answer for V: 14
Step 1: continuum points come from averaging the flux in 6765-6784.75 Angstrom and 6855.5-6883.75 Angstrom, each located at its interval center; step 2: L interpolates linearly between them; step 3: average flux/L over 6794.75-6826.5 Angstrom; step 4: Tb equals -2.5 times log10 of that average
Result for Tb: 0.06 mag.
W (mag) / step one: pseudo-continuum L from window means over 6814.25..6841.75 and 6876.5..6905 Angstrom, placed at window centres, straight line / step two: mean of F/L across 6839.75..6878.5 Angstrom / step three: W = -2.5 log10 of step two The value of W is 0.035 mag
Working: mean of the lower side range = 13.4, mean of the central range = 13.6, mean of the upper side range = 14.7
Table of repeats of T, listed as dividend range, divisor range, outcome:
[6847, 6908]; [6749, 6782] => 1.06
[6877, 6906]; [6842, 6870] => 1.10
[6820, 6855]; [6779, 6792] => 1.05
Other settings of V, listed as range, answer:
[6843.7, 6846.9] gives 14.4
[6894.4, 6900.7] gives 15.3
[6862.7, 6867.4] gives 14.1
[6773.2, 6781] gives 14.4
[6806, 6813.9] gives 13.2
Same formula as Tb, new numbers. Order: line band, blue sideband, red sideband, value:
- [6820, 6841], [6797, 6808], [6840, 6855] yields 0.01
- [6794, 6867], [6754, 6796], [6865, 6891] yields 0.04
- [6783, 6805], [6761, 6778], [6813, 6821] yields 0.05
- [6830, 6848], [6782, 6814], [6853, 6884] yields -0.03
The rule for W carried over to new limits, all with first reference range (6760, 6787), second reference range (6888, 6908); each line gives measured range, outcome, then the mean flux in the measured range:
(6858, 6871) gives 0.10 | 13.3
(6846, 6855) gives 0.08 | 13.5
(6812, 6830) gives 0.07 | 13.3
